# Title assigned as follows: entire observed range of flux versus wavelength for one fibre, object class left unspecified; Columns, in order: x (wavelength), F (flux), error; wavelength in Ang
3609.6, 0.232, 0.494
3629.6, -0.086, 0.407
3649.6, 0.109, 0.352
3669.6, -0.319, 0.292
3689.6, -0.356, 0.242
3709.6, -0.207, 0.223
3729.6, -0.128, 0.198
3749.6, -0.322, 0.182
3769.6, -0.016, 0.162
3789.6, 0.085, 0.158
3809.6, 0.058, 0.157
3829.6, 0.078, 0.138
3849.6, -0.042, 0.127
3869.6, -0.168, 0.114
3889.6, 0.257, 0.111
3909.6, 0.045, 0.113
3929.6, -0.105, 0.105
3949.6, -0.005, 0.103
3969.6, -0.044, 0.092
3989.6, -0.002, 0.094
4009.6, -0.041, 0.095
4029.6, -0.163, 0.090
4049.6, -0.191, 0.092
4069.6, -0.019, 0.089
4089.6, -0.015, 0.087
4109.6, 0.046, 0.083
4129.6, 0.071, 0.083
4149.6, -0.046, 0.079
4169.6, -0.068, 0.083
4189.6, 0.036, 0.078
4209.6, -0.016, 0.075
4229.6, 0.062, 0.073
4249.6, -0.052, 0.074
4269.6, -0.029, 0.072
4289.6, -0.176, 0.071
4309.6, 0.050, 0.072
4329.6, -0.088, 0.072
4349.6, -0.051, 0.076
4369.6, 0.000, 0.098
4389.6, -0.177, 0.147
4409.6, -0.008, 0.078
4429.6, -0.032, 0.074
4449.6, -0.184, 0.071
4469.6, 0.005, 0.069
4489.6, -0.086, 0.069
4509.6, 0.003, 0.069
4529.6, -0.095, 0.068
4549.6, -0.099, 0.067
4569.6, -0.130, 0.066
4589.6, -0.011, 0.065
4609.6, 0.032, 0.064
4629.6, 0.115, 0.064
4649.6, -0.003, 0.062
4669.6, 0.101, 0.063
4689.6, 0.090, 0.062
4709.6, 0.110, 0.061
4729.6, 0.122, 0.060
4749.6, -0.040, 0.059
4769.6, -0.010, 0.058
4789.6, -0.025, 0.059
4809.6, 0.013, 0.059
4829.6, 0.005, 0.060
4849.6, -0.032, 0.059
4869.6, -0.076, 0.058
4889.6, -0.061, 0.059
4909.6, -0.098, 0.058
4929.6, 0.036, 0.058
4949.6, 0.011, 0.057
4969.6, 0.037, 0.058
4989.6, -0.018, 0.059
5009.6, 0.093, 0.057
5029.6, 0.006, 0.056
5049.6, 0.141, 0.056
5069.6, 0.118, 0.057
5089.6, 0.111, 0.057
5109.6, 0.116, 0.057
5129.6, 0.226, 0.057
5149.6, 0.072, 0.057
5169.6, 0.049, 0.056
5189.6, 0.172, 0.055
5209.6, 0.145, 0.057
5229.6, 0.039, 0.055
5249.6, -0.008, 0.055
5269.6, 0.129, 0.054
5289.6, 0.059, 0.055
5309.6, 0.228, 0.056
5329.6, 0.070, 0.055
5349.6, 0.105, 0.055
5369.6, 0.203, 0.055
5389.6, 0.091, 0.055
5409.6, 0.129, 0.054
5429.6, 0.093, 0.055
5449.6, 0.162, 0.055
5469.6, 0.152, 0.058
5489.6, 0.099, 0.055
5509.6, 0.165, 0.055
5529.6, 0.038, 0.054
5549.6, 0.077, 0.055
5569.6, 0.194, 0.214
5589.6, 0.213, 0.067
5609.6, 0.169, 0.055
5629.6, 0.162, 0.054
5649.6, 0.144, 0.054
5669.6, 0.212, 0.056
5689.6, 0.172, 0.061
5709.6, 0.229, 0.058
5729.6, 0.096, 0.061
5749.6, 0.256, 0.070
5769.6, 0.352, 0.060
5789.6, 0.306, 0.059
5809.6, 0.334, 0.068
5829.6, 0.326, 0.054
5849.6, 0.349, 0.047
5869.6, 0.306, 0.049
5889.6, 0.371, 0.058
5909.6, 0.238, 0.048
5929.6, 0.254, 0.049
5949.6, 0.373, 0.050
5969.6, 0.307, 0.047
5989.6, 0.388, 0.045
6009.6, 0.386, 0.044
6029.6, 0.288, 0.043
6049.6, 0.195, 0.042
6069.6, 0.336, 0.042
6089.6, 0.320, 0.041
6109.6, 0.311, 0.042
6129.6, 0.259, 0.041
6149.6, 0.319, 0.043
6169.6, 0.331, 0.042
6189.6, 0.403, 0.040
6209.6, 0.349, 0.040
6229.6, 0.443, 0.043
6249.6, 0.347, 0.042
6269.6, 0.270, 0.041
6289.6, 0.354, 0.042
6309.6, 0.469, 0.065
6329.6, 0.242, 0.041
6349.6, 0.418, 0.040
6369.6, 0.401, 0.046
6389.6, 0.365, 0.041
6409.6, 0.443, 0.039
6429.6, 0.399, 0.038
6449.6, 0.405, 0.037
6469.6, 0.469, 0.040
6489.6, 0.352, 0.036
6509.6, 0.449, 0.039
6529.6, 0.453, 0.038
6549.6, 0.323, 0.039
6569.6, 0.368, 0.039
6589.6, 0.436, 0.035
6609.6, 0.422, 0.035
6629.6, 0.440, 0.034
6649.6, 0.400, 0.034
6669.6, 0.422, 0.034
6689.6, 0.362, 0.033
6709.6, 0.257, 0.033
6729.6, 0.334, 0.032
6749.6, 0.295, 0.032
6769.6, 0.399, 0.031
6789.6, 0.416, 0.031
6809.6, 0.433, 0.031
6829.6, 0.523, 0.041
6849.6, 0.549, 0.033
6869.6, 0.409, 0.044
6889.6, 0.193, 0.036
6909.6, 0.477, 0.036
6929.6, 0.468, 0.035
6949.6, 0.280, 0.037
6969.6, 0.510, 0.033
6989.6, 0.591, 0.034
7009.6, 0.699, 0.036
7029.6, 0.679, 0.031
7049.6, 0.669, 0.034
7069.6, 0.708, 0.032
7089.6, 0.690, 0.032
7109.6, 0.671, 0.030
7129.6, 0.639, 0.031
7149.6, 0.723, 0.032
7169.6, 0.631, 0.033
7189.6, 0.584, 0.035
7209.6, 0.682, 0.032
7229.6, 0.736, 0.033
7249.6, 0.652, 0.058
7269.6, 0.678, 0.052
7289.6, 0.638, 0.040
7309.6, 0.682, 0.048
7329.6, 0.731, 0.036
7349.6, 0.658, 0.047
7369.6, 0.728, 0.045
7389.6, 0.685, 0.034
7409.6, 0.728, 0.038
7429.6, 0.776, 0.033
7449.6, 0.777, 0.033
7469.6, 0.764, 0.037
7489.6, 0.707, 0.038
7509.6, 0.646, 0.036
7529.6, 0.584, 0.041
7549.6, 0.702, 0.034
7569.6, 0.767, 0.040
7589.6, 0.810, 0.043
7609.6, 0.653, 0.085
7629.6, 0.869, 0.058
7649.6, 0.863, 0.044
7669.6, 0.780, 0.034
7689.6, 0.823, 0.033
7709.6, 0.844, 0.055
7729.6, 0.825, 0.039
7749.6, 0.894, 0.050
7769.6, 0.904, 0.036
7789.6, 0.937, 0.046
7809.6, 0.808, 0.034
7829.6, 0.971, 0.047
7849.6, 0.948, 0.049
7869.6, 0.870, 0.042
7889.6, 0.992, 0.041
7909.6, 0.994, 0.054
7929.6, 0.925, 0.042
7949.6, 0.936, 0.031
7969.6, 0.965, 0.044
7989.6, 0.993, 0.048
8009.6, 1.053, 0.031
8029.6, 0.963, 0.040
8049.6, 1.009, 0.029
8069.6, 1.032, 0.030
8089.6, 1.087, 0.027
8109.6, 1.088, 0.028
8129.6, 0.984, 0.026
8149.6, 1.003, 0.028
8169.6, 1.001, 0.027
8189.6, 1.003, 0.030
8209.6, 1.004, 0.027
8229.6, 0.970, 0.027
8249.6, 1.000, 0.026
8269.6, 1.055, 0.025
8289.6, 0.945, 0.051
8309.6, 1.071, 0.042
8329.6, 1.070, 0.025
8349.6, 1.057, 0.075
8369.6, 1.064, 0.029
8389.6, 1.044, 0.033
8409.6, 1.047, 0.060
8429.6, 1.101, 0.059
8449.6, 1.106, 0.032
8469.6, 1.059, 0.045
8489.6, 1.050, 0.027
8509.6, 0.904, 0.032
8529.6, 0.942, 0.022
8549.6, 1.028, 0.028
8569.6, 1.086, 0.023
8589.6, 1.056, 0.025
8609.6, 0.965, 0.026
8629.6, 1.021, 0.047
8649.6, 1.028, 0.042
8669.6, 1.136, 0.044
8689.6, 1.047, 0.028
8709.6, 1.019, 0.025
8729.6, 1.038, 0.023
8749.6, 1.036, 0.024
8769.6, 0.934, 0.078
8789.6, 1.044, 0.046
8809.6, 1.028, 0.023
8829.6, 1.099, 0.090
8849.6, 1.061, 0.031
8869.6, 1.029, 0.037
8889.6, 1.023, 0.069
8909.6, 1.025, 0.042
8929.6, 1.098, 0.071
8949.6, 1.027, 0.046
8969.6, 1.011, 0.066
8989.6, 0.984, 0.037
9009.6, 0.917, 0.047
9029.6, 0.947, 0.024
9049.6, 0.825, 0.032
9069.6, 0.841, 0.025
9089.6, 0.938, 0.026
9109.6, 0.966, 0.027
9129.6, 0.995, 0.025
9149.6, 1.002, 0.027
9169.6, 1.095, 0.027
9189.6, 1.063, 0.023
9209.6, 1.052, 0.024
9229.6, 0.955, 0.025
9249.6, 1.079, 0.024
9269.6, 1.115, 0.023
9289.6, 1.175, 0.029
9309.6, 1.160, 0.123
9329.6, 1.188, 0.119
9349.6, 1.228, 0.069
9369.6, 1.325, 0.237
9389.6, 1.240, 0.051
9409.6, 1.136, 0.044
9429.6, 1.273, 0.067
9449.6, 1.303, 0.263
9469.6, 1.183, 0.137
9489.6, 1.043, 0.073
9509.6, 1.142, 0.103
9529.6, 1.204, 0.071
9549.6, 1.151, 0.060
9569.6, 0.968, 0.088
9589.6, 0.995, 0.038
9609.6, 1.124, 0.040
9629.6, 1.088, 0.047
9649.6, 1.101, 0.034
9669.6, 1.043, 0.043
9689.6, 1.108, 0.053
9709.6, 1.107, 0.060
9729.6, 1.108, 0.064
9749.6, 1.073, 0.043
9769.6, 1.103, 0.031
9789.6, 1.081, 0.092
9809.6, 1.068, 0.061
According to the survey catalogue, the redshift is 0.751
